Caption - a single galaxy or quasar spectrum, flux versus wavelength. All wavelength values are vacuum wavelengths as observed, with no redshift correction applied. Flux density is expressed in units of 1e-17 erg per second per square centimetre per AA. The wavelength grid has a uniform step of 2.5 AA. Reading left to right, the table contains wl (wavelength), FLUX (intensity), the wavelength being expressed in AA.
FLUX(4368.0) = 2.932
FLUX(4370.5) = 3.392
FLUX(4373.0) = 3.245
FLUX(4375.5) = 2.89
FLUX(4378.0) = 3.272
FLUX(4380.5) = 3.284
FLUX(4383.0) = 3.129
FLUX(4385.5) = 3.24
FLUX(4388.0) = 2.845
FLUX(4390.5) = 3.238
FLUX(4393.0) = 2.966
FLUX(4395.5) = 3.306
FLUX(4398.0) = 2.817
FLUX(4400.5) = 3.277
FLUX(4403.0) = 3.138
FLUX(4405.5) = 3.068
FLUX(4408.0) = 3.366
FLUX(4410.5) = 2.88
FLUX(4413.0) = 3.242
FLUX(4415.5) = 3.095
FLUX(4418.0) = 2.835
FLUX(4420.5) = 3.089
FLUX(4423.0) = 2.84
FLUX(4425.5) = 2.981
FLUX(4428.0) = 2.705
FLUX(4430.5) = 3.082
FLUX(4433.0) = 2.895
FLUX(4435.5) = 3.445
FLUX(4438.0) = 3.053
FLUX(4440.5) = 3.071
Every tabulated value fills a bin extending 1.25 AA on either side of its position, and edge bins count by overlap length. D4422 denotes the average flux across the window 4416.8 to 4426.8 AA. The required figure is 2.94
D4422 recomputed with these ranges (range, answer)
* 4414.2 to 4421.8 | 3.01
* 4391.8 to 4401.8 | 3.09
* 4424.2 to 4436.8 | 3.02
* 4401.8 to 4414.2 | 3.14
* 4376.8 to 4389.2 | 3.15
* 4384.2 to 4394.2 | 3.07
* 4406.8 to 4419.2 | 3.08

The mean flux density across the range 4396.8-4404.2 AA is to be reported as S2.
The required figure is 3.08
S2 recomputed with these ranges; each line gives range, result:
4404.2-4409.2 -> 3.21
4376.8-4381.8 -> 3.28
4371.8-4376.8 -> 3.07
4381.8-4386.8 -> 3.18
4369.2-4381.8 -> 3.22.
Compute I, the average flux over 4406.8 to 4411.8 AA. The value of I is 3.12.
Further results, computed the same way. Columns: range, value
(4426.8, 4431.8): 2.9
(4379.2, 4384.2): 3.21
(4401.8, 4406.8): 3.11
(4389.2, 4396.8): 3.17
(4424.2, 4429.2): 2.84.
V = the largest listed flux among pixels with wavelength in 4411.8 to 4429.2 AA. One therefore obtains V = 3.242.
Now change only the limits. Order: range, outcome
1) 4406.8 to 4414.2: 3.366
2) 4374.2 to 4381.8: 3.284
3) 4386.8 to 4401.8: 3.306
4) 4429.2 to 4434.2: 3.082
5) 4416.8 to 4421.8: 3.089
